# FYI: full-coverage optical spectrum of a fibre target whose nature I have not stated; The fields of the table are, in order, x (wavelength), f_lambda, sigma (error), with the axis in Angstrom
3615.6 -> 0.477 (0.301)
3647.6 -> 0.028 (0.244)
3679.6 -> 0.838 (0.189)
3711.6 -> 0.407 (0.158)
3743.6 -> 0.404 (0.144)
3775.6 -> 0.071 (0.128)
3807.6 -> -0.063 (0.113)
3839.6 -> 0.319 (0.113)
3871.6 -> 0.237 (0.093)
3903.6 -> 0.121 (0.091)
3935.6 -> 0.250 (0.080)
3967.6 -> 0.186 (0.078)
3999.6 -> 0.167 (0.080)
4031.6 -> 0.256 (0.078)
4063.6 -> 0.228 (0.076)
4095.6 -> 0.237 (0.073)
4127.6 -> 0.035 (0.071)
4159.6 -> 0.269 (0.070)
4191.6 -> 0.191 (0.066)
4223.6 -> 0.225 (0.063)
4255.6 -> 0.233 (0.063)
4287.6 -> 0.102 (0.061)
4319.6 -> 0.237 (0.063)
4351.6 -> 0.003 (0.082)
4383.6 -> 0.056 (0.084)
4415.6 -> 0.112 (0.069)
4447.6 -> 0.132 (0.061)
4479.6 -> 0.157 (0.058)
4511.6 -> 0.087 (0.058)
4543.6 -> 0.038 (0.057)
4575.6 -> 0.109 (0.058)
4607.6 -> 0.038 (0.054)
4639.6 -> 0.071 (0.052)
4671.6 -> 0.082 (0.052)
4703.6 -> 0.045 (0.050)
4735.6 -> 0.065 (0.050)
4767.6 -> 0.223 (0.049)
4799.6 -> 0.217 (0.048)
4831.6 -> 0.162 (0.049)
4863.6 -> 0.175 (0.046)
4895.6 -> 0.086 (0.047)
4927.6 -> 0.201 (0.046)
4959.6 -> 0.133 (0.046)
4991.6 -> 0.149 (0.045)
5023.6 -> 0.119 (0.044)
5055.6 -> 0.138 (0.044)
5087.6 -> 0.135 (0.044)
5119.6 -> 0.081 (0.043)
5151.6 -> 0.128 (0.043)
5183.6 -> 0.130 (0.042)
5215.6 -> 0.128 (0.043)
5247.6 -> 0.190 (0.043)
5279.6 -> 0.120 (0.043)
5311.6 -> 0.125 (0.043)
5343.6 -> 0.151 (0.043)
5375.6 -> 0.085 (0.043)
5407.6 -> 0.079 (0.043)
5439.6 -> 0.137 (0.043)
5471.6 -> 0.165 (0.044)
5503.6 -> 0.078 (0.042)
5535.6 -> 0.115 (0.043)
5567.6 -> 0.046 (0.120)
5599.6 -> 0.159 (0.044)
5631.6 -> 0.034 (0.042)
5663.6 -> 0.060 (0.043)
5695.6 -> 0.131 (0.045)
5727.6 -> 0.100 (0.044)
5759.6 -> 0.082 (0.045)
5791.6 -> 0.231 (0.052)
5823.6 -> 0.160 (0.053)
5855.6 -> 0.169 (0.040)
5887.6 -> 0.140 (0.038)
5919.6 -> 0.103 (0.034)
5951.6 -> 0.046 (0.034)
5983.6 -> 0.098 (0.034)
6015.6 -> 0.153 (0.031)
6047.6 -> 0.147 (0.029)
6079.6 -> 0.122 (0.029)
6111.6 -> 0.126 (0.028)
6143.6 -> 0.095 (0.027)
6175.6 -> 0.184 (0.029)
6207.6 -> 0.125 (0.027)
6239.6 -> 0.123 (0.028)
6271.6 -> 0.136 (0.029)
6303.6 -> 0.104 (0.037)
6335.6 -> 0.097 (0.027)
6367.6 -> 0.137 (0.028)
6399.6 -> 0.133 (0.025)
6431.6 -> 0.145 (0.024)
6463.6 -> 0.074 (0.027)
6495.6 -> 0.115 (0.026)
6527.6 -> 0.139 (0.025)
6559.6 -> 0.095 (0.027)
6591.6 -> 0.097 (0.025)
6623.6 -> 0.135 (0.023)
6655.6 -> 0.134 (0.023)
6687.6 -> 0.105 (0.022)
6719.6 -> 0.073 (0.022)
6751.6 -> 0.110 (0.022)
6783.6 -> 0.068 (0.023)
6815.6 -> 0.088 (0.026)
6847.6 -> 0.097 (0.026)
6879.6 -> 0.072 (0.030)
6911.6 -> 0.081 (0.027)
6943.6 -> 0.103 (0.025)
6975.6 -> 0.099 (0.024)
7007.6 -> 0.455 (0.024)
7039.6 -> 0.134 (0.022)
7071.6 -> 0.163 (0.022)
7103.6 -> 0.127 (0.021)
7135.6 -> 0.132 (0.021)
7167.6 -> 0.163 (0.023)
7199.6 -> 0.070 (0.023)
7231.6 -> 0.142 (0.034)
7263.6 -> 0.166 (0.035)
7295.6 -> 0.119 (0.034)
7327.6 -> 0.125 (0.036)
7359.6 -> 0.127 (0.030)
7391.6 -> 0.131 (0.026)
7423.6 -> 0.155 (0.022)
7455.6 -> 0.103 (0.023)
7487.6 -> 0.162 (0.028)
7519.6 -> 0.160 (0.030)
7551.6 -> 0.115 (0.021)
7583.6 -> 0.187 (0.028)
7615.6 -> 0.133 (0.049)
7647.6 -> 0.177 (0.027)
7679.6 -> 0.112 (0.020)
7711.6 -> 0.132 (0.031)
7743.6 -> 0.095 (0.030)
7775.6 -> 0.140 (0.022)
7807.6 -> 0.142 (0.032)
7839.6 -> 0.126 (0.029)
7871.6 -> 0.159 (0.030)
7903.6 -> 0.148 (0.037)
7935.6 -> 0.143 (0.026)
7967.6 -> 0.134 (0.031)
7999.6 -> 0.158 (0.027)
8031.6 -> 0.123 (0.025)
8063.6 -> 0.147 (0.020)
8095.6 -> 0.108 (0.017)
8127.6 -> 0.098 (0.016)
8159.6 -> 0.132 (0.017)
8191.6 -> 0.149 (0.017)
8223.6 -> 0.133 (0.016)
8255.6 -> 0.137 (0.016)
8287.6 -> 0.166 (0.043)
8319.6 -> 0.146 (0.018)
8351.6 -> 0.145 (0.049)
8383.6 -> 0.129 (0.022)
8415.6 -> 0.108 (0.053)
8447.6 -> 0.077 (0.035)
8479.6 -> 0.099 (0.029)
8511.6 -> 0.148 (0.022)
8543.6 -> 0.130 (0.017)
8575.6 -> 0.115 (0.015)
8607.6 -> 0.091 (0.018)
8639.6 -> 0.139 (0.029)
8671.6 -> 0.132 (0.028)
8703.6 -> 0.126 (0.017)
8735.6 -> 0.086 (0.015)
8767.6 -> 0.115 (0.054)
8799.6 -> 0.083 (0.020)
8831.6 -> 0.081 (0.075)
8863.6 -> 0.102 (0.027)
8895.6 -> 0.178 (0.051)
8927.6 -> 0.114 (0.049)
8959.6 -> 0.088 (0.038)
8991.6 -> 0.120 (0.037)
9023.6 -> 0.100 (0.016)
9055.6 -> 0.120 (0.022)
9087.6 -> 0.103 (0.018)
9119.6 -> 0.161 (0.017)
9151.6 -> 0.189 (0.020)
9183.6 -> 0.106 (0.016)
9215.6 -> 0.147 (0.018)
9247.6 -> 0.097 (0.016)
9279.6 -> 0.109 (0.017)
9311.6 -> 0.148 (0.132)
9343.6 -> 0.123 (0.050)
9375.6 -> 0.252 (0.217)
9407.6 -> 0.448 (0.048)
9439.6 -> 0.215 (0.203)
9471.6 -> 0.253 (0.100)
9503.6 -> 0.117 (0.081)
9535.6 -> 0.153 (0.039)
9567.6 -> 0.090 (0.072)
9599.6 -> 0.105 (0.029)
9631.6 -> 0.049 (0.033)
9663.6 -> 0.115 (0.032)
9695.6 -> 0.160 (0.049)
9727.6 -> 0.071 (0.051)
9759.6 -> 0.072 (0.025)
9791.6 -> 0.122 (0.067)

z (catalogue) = 0.879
